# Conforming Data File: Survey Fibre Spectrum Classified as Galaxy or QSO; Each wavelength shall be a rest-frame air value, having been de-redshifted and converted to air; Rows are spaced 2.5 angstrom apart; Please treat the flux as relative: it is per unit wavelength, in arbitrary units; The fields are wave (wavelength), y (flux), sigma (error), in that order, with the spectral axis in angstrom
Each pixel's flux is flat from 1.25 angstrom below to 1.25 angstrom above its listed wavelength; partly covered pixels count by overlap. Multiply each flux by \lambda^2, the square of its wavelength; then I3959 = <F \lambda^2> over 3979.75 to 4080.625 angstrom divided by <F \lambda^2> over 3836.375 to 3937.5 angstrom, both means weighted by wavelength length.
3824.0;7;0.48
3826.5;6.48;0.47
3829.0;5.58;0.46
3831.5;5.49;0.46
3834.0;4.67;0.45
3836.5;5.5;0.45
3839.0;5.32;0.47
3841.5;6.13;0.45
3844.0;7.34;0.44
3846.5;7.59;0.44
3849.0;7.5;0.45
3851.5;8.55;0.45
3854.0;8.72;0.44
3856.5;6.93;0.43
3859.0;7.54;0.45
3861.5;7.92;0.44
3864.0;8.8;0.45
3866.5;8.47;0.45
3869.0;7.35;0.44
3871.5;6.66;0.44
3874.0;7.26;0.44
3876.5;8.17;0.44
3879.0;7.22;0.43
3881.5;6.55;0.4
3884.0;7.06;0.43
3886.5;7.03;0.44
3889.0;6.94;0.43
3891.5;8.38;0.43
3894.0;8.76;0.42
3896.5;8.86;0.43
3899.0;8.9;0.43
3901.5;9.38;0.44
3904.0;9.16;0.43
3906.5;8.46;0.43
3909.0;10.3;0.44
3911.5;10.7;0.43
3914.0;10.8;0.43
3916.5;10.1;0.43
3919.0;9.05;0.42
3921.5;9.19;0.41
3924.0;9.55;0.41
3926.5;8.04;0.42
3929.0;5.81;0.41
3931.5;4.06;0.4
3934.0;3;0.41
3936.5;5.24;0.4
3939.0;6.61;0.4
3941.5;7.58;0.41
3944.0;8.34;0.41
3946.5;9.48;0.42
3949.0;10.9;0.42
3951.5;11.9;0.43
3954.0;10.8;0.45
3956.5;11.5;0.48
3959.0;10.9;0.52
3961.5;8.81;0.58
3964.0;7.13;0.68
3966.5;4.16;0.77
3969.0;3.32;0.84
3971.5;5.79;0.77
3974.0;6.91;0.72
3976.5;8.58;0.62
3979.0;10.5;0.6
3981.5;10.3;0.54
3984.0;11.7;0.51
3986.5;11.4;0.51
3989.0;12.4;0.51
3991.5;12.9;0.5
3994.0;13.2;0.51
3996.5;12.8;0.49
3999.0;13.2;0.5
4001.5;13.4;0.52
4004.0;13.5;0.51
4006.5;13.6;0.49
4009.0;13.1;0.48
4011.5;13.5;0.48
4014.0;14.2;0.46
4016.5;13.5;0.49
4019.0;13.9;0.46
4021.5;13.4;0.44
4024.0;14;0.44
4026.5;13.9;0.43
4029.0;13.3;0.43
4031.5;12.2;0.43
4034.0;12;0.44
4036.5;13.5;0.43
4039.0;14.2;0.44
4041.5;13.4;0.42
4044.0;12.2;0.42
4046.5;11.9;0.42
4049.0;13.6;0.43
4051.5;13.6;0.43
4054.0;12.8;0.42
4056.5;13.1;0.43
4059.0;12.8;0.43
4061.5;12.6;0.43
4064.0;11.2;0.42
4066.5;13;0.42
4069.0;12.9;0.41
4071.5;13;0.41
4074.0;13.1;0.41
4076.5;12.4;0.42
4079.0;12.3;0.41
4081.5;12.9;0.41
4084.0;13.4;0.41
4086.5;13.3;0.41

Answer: 1.78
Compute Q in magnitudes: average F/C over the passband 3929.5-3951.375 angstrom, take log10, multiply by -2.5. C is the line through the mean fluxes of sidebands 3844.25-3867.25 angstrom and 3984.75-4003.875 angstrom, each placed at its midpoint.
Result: 0.47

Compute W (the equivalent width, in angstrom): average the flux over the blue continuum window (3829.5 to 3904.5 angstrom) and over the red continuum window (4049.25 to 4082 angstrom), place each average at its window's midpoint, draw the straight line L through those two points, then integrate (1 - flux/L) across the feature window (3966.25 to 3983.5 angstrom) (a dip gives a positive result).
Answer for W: 4.87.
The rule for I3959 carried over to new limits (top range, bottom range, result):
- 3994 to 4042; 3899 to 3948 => 1.72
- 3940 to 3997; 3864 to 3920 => 1.18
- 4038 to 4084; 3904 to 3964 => 1.57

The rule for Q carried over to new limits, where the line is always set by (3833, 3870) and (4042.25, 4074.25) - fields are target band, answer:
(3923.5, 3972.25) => 0.27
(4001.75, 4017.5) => -0.18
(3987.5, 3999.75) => -0.17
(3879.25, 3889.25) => 0.17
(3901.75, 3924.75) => -0.09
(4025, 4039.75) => -0.09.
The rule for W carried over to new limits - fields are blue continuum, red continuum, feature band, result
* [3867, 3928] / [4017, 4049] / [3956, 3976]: 6.7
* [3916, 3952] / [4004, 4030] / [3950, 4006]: 3.3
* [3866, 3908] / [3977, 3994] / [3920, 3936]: 4.8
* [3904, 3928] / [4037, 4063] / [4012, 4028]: -2.0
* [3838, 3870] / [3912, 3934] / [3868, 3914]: -2.2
